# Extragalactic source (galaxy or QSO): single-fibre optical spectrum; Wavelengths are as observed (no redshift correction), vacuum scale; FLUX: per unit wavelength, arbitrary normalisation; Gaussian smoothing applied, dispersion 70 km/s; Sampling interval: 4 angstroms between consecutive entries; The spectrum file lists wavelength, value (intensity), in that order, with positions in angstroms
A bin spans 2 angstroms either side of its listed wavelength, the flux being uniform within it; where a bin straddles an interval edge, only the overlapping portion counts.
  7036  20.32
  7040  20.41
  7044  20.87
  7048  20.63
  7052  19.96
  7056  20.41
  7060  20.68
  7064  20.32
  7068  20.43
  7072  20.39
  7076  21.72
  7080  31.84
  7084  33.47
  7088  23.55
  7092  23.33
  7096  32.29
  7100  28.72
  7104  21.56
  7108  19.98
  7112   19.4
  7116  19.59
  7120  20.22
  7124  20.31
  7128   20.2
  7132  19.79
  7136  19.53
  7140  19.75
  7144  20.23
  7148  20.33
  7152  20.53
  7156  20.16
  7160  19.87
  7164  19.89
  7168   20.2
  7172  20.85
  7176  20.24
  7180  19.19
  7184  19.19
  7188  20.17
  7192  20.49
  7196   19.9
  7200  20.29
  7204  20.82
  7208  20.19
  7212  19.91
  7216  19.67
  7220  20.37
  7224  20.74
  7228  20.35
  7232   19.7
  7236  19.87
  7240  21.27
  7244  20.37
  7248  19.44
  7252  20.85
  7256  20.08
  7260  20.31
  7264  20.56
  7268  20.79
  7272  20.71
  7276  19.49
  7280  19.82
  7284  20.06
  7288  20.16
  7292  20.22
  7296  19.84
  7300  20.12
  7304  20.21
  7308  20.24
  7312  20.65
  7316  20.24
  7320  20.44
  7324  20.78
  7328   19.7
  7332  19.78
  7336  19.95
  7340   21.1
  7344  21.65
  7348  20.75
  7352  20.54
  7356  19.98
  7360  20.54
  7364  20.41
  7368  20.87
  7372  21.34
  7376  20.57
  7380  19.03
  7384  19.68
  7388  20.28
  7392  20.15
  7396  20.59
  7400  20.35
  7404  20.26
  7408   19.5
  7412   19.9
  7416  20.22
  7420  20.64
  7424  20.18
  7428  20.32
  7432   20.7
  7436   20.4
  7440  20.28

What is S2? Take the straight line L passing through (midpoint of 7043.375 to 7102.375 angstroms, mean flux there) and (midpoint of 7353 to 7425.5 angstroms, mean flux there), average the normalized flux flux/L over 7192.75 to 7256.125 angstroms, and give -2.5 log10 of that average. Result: 0.10 mag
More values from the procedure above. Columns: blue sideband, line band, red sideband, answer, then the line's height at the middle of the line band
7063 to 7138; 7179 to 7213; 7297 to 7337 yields 0.09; 21.8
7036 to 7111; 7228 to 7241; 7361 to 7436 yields 0.08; 21.8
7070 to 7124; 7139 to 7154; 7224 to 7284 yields 0.14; 22.9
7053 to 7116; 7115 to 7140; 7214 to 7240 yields 0.14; 22.6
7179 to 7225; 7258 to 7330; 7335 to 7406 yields 0.00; 20.3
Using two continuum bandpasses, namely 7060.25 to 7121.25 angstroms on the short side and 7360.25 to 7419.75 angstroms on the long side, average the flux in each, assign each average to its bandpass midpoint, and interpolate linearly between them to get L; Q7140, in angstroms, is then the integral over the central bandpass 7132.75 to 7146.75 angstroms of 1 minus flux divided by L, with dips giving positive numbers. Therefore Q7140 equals 2.0 angstroms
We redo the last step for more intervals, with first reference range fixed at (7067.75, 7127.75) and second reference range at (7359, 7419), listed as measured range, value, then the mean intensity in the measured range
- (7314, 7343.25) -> 0.89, 20.3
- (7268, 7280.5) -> 0.86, 20.2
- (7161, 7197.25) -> 4.42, 20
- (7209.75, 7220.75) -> 1.19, 19.9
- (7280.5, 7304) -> 1.48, 20.1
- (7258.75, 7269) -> 0.57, 20.5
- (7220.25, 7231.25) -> 0.89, 20.4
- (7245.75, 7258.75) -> 1.05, 20.1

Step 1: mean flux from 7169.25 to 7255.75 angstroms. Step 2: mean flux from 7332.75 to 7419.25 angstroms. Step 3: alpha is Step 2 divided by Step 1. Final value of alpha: 1.01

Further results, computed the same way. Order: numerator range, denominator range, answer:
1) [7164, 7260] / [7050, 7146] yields 0.90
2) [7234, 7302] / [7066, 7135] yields 0.87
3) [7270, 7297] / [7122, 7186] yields 1.00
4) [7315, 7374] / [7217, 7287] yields 1.01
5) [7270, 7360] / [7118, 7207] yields 1.01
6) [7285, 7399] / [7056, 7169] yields 0.92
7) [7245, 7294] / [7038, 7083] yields 0.92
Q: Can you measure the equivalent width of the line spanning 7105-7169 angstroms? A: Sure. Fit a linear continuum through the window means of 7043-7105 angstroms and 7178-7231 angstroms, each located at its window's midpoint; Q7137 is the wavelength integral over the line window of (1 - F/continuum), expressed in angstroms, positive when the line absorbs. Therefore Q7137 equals 5.8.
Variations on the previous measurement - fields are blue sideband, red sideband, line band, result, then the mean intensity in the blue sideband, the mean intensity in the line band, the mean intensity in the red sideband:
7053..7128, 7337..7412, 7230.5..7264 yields 2.1 angstroms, 23.1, 20.3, 20.4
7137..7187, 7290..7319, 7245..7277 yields -0.2 angstroms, 20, 20.3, 20.2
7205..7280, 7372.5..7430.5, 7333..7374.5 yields -1.0 angstroms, 20.3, 20.7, 20.2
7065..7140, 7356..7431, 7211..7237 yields 2.1 angstroms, 23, 20.1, 20.3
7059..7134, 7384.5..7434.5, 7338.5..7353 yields -0.2 angstroms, 23.1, 21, 20.2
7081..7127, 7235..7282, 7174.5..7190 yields 1.7 angstroms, 24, 19.7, 20.3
